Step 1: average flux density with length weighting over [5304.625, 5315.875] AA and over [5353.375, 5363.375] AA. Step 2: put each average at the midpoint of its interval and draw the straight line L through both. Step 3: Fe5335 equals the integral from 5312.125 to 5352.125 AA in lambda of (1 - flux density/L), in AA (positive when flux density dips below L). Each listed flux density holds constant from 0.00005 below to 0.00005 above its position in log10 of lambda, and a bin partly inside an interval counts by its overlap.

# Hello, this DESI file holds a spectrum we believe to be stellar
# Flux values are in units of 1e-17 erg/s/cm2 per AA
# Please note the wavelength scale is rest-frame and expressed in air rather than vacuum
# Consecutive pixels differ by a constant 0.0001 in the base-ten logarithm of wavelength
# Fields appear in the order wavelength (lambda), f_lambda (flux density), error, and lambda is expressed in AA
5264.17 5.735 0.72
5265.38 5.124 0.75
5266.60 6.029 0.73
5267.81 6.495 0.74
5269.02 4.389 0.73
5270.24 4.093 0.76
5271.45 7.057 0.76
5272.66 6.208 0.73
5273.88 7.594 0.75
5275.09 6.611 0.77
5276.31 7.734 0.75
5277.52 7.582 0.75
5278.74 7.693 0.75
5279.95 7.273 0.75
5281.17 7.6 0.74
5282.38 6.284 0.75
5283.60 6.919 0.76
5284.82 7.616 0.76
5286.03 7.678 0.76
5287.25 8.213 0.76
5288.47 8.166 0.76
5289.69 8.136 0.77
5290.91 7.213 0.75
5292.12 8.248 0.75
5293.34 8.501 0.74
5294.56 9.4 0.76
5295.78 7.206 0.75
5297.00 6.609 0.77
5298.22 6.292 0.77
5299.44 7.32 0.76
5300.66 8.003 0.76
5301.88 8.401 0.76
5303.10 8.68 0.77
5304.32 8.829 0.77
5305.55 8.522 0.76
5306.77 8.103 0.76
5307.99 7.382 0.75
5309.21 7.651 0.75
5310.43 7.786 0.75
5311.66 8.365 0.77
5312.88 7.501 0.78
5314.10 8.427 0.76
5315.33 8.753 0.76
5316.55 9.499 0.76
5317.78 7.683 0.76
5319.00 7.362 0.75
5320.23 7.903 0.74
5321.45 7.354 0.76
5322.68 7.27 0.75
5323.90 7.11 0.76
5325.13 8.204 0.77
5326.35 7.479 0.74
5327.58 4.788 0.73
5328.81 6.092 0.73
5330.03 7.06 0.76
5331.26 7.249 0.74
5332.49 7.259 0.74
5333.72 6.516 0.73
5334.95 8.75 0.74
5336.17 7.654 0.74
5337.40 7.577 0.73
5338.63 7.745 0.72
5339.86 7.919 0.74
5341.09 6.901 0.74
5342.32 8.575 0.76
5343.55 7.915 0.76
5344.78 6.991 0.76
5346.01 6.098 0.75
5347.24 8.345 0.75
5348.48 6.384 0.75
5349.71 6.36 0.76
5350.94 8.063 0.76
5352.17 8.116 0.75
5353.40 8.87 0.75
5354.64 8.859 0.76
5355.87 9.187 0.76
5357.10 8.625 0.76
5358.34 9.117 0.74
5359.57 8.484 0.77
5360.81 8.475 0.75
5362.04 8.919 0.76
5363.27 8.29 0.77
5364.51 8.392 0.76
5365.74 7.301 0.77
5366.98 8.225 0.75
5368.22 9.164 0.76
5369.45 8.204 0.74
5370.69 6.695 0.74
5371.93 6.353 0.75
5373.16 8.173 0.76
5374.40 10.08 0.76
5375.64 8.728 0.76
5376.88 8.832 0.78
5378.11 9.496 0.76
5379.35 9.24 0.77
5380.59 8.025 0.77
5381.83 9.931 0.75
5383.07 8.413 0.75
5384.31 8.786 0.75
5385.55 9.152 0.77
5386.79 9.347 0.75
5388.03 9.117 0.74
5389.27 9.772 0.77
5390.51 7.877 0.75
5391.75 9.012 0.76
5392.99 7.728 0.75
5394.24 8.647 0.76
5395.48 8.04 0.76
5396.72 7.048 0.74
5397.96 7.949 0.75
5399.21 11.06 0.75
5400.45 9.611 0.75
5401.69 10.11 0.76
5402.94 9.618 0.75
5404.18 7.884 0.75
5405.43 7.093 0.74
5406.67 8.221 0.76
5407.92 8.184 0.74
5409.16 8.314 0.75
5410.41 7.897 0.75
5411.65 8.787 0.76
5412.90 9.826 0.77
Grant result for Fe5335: 4.3 AA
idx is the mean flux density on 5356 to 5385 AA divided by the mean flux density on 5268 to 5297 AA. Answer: 1.2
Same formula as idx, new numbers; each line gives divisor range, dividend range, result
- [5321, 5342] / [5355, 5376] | 1.16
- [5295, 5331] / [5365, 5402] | 1.13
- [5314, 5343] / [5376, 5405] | 1.18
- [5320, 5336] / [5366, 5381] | 1.18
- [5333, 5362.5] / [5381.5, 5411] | 1.10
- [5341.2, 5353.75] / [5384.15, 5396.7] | 1.15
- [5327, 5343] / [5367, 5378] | 1.15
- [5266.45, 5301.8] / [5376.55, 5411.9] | 1.21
